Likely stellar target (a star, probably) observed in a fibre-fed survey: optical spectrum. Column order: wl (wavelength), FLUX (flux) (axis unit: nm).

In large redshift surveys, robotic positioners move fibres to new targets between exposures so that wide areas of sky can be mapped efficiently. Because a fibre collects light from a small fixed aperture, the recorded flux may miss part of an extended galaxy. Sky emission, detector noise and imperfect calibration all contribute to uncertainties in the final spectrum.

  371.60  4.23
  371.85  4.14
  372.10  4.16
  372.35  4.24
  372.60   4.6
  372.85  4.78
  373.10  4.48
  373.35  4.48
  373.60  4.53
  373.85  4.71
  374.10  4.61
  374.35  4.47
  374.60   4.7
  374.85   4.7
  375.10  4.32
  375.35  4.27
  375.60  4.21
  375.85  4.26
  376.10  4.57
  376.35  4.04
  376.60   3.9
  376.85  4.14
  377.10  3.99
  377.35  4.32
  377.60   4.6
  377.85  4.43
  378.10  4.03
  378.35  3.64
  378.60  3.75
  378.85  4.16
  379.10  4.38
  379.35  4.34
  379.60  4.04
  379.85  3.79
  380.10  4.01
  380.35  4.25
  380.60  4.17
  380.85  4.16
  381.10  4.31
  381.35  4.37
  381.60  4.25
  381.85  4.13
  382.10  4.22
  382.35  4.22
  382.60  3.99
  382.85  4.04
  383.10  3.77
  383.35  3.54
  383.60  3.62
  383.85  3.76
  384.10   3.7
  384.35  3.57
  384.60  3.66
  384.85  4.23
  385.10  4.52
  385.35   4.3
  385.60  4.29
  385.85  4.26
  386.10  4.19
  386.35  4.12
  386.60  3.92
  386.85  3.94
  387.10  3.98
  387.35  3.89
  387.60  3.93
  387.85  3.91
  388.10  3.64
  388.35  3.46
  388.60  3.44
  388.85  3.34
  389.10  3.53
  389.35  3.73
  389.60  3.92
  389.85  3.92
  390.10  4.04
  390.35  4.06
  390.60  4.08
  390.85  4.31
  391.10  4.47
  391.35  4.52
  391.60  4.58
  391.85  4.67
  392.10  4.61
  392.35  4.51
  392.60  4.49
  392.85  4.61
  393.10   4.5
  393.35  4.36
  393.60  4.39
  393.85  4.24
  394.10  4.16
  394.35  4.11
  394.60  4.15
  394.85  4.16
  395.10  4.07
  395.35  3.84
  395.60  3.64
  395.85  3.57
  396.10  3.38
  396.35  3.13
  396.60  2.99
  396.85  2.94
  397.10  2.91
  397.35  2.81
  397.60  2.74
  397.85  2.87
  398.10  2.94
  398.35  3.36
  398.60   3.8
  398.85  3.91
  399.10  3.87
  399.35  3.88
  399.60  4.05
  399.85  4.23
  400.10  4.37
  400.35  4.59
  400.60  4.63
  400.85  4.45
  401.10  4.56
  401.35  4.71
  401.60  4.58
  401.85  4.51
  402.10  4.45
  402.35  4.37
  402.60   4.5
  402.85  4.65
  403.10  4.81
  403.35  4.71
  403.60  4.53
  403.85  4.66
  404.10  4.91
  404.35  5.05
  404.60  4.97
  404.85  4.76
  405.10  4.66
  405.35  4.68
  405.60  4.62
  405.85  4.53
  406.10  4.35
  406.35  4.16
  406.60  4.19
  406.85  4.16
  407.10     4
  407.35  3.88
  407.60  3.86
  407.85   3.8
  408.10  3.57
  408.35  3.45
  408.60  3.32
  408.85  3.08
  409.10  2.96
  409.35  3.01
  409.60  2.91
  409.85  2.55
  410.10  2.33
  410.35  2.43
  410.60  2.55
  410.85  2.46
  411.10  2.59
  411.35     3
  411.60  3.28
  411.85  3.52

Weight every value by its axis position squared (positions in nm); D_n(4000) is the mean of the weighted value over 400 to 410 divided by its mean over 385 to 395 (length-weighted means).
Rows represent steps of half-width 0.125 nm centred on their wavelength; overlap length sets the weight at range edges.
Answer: 1.10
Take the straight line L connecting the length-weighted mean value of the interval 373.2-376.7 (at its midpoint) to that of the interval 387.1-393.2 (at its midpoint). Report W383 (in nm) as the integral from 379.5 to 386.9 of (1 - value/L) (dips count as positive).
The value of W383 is 0.33 nm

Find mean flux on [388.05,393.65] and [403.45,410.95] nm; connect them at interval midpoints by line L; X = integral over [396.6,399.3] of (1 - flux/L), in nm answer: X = 0.52 nm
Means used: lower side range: 4.14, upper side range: 3.82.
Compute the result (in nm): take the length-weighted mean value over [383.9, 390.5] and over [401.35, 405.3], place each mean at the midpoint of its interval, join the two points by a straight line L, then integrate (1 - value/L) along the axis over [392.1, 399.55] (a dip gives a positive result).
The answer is 0.950 nm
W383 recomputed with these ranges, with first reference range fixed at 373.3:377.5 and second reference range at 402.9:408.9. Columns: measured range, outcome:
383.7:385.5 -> 0.16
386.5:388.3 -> 0.20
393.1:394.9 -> 0.03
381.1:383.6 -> 0.17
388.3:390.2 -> 0.29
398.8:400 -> 0.09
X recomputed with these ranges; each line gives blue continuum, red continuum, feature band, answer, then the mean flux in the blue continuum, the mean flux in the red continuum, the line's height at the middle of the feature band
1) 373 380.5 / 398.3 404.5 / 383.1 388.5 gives 0.506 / 4.27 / 4.42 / 4.33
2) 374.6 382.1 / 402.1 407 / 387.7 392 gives 0.384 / 4.2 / 4.59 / 4.37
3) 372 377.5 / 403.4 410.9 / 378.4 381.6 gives 0.120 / 4.39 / 3.84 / 4.3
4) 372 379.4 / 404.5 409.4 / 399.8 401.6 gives -0.198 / 4.33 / 4.01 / 4.07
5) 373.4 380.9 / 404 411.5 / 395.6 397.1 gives 0.263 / 4.25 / 3.69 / 3.9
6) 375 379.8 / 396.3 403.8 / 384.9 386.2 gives -0.066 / 4.17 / 3.98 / 4.1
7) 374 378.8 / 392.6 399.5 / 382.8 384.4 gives 0.136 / 4.26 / 3.69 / 4.05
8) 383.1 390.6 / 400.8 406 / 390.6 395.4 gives -0.223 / 3.88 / 4.65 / 4.17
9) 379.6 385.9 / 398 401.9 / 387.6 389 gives 0.167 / 4.04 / 4.15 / 4.08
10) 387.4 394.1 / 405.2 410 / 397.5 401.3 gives 0.014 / 4.12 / 3.74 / 3.93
